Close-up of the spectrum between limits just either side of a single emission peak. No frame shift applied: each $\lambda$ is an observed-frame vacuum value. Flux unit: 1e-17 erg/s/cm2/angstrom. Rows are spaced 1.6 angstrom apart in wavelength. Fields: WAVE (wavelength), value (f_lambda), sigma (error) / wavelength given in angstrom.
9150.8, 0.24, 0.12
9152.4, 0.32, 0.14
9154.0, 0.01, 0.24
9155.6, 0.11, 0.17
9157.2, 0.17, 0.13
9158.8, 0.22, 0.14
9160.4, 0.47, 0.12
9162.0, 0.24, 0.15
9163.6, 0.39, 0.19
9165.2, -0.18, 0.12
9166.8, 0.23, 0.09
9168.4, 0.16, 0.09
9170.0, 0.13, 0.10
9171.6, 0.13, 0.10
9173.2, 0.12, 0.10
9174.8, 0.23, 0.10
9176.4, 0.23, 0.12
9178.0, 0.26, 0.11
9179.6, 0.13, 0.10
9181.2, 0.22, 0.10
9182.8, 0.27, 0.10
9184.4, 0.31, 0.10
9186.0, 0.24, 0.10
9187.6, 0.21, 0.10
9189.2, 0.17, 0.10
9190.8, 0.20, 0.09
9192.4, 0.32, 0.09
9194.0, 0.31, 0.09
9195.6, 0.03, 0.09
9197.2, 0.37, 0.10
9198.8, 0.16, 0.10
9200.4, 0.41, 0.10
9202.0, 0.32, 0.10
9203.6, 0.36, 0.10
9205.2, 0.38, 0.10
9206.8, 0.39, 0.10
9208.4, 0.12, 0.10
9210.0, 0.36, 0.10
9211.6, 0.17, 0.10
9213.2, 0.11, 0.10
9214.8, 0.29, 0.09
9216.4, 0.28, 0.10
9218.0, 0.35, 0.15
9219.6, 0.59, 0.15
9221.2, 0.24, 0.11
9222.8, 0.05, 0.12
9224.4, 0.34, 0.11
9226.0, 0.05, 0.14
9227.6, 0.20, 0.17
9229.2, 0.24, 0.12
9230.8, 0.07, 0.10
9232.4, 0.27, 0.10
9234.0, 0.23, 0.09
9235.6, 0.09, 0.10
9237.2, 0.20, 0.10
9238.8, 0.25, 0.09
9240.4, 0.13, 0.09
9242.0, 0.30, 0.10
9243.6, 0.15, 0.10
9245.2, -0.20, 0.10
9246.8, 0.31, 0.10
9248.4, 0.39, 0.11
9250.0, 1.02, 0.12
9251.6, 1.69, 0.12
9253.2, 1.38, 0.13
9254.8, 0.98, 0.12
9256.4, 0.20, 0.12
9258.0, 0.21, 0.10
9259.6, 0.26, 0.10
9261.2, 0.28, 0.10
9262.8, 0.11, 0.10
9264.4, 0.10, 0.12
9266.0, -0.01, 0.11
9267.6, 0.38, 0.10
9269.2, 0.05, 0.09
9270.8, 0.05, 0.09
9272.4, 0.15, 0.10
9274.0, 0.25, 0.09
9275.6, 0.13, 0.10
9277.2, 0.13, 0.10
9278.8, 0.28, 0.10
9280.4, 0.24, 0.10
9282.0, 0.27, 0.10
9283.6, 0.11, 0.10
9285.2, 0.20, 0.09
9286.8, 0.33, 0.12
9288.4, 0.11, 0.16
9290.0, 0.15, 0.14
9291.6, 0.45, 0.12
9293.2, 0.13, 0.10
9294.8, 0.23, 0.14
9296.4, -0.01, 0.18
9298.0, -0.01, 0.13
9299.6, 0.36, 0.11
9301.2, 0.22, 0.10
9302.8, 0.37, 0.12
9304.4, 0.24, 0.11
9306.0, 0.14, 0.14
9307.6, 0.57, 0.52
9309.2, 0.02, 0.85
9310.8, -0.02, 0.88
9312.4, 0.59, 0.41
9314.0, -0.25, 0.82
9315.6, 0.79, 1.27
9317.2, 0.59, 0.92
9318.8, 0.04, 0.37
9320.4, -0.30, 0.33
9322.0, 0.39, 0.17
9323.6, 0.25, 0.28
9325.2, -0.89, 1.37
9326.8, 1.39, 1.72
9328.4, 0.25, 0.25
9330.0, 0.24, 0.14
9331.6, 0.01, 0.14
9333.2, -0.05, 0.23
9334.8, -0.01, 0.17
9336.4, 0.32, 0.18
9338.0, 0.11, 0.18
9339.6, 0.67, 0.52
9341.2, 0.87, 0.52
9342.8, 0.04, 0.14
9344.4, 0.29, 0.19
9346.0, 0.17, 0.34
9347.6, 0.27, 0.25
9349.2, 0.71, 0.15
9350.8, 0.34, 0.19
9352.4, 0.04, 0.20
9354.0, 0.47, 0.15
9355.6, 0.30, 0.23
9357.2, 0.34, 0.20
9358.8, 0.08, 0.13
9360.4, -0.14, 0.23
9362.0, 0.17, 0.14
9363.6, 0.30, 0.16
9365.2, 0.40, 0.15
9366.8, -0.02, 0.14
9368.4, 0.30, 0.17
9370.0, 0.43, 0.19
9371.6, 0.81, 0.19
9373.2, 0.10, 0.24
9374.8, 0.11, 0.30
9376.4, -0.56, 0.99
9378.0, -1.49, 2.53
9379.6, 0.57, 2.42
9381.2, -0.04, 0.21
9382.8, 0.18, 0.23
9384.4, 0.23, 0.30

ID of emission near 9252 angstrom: H-beta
